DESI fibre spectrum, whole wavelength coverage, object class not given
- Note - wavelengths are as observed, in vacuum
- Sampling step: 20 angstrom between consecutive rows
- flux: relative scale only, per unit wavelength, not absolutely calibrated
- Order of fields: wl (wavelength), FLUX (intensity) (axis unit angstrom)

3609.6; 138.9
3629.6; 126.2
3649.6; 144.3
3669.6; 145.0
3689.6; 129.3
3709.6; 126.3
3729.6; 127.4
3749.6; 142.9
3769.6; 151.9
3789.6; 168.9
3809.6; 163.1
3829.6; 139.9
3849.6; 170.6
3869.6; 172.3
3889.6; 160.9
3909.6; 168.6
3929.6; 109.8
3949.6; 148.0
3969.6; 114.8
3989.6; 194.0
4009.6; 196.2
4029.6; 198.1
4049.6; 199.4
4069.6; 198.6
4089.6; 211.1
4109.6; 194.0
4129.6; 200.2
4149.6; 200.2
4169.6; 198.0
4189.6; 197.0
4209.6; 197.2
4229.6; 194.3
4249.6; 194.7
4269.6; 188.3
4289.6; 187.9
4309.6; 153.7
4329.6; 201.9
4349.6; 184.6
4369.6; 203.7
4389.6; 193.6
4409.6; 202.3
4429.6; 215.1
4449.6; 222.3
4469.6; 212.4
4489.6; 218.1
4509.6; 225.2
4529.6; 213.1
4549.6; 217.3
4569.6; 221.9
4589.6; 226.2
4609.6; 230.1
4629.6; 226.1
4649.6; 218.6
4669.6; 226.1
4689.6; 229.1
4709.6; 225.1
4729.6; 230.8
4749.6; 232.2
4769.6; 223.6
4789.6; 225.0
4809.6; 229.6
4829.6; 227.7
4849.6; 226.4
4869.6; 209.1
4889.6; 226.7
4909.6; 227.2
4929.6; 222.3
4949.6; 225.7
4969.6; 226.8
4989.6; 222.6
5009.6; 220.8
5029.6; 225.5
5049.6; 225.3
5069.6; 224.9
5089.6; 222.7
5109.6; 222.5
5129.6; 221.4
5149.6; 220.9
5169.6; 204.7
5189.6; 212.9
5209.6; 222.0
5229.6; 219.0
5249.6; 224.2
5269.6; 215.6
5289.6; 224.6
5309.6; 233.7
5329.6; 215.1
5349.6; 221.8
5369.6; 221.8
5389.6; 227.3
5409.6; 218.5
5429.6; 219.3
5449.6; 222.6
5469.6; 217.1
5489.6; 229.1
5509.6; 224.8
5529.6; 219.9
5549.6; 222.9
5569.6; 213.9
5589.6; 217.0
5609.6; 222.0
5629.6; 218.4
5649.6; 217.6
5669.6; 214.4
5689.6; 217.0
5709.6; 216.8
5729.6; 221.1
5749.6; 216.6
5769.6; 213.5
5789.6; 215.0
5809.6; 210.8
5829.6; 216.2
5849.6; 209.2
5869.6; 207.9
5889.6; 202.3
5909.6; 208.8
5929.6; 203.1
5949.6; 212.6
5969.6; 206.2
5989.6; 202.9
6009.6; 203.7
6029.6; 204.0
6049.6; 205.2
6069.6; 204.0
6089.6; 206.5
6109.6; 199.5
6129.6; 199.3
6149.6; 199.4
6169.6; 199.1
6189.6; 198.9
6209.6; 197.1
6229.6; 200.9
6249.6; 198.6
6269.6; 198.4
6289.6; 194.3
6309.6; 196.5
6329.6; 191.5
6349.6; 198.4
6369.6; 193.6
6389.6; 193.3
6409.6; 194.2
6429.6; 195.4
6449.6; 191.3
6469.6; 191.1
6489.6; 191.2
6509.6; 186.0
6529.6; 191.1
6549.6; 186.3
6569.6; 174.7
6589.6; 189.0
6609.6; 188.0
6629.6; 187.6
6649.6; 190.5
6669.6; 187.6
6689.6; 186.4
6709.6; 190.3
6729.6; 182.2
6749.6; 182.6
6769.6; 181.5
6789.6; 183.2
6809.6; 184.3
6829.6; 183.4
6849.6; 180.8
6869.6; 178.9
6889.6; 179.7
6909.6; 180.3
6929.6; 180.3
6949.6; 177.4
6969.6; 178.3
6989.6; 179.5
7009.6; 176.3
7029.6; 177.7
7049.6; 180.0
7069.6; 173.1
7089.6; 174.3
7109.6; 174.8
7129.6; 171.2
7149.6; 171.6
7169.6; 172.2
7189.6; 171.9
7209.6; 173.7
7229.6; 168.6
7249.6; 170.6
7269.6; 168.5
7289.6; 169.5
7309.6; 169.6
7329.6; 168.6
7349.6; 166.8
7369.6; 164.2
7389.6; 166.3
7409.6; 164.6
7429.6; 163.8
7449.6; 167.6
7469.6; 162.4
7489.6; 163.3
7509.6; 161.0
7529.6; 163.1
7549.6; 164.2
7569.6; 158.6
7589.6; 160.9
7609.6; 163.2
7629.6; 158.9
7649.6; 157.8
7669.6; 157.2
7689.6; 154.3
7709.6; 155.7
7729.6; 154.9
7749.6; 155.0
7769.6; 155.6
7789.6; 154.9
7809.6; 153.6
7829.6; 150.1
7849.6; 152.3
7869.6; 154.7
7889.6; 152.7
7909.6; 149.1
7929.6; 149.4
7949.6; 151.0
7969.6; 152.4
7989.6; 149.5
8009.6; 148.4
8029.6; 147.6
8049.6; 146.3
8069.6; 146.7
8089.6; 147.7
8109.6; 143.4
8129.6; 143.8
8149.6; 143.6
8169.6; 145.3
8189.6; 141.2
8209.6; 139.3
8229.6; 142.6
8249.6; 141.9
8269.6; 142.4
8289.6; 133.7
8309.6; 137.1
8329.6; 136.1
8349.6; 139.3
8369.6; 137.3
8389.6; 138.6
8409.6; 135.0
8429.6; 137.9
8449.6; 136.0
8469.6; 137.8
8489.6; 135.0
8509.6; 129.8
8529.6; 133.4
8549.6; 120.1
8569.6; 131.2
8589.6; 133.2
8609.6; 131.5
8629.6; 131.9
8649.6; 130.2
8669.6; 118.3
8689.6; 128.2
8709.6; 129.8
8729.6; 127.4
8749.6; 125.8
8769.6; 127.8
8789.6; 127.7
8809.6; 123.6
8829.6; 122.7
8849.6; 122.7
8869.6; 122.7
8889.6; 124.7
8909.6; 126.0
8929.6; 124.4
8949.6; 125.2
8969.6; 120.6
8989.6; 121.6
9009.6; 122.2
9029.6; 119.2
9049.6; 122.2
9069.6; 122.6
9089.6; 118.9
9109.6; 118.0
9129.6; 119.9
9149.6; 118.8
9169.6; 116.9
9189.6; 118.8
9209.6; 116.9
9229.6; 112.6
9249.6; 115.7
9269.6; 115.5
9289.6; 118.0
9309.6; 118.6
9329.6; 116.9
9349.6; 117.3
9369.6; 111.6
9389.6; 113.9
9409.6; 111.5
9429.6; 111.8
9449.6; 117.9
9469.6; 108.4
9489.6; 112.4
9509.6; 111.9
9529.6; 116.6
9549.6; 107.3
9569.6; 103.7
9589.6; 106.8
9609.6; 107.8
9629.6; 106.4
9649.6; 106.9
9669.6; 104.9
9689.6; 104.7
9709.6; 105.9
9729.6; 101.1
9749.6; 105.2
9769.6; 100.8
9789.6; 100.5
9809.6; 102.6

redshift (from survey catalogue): 0.00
